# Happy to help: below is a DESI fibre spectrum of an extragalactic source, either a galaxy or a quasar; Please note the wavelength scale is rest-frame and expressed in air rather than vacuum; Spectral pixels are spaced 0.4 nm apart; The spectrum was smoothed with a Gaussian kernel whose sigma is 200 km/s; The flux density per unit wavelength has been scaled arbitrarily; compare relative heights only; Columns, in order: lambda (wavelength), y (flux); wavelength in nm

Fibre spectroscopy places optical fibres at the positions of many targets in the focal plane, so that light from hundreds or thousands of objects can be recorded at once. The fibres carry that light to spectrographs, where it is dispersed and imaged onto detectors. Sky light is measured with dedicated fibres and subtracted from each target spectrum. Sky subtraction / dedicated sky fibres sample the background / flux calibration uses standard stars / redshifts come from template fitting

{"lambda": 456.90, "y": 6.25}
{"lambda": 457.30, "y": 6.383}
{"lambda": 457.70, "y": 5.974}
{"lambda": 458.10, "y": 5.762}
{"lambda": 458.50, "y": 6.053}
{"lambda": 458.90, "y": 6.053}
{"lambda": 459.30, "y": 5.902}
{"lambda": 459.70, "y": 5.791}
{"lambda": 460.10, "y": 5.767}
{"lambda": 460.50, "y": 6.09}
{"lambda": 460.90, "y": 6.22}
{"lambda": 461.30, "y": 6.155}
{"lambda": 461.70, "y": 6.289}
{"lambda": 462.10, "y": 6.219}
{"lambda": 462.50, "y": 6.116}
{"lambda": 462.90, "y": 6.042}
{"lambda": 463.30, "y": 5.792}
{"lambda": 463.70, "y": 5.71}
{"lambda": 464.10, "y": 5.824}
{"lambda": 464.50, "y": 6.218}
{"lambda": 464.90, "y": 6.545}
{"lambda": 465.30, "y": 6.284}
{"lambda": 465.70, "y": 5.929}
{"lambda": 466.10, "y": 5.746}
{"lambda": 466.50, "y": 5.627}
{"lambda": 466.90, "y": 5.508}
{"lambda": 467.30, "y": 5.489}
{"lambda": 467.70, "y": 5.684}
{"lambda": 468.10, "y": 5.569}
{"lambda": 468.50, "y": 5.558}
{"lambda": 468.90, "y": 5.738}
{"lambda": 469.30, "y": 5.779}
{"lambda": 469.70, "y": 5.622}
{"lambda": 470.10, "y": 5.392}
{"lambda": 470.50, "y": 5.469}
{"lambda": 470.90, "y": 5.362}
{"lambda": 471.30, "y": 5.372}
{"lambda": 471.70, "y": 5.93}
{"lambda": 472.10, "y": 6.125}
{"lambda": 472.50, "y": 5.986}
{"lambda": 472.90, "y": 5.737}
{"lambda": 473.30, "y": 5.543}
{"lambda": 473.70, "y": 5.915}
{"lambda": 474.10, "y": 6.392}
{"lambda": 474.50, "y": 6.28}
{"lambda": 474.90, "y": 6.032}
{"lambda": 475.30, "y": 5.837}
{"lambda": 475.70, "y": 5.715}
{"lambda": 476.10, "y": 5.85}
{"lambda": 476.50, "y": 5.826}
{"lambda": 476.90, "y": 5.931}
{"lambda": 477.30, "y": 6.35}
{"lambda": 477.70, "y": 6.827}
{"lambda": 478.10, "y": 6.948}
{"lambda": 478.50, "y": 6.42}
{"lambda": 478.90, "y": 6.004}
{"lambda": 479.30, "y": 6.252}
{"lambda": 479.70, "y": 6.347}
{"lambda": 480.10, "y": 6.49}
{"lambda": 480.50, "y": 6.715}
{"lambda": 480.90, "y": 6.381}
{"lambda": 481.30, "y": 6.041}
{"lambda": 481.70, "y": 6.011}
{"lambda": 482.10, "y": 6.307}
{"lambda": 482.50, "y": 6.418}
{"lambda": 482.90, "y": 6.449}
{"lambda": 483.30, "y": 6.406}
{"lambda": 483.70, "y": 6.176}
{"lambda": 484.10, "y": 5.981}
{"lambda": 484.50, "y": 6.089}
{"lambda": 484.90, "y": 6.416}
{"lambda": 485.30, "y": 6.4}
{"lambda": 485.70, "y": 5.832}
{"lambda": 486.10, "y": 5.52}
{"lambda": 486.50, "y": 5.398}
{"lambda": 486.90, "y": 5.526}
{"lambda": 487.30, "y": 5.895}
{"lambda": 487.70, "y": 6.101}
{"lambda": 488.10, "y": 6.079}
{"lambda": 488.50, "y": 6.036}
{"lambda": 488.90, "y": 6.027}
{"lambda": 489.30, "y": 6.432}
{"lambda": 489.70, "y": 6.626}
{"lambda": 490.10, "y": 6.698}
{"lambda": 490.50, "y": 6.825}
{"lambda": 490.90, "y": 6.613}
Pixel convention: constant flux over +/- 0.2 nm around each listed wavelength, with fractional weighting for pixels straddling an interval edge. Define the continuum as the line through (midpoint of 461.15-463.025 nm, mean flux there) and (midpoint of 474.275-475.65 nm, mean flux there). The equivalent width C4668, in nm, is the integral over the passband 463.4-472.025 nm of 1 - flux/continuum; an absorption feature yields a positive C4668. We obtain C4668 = 0.52 nm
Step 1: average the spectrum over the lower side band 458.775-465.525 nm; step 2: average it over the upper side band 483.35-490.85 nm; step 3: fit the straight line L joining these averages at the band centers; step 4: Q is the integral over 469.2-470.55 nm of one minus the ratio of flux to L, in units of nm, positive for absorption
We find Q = 0.12 nm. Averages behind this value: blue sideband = 6.06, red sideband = 6.13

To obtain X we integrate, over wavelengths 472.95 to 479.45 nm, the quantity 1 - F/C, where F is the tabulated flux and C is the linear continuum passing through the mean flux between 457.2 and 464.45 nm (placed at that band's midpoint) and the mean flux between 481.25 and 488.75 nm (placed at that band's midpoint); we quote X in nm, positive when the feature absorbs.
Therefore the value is -0.09 nm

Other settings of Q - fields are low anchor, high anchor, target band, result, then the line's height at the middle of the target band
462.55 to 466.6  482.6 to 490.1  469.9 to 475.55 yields 0.203 nm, 6.03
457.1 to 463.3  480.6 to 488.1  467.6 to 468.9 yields 0.094 nm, 6.06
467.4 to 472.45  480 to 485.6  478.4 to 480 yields -0.039 nm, 6.11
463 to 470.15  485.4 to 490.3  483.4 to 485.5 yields -0.083 nm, 5.99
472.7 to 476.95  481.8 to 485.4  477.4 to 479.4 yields -0.143 nm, 6.06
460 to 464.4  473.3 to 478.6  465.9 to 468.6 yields 0.211 nm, 6.07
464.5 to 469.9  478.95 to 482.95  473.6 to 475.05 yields -0.026 nm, 6.07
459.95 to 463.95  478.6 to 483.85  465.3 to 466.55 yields 0.047 nm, 6.1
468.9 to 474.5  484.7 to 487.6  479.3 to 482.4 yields -0.266 nm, 5.83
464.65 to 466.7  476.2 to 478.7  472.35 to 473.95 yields 0.111 nm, 6.24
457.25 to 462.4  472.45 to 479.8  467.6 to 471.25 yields 0.313 nm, 6.08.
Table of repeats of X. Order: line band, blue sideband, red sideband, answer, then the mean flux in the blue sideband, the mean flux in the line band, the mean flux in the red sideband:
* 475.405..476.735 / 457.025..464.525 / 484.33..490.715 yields 0.06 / 6.02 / 5.8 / 6.12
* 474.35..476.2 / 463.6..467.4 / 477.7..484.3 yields 0.07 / 5.9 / 5.94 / 6.35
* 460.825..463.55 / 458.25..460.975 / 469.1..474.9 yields -0.08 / 5.97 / 6.11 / 5.79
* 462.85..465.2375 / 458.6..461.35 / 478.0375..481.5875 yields 0.01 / 5.99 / 6.04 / 6.37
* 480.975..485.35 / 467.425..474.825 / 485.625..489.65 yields -0.28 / 5.75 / 6.24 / 5.91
